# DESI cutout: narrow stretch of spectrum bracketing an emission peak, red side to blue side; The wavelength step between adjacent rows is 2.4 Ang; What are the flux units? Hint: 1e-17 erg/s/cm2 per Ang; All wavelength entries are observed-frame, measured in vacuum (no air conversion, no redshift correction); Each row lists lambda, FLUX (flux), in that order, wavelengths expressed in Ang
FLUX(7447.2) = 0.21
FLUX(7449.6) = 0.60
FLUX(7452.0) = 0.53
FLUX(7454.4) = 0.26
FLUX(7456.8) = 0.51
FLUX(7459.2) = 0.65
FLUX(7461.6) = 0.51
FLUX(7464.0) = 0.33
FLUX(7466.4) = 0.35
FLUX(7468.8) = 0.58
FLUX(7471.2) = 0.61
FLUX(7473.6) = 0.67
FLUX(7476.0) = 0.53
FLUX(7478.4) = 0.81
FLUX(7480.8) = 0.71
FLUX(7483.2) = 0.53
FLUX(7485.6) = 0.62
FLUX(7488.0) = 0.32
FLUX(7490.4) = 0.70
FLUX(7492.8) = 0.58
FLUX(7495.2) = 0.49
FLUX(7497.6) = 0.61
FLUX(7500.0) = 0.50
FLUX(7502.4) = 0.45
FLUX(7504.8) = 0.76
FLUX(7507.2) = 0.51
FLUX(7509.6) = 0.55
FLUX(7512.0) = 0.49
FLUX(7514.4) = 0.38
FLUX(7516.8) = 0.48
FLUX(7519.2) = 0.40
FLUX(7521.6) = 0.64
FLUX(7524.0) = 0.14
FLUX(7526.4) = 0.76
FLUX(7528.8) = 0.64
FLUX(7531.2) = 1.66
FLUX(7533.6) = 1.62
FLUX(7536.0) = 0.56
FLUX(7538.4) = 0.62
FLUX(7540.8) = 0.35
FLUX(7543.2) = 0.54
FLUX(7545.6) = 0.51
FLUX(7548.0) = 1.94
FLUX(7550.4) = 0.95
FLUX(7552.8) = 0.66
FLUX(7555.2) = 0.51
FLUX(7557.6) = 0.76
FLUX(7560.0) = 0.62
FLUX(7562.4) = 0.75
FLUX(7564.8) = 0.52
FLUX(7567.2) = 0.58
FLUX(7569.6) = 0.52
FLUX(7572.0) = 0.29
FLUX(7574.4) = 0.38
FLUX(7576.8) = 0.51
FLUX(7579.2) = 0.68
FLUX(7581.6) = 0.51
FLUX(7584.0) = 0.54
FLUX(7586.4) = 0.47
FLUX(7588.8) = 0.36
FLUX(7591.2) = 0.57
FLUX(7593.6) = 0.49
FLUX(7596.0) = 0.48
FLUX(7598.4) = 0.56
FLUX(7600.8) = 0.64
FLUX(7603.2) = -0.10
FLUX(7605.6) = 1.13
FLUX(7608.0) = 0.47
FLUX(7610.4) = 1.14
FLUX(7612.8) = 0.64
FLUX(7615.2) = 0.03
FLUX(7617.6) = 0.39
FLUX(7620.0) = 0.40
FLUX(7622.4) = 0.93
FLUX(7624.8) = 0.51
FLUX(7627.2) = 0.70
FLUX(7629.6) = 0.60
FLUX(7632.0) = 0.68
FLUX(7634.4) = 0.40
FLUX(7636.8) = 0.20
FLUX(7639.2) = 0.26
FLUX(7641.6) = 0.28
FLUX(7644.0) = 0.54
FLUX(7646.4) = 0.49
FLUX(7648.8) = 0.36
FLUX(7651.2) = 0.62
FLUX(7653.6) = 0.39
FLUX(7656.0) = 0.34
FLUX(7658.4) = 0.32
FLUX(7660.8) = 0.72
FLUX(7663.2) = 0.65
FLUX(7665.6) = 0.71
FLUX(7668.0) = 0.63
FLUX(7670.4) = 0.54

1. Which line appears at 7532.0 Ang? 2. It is [S II]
